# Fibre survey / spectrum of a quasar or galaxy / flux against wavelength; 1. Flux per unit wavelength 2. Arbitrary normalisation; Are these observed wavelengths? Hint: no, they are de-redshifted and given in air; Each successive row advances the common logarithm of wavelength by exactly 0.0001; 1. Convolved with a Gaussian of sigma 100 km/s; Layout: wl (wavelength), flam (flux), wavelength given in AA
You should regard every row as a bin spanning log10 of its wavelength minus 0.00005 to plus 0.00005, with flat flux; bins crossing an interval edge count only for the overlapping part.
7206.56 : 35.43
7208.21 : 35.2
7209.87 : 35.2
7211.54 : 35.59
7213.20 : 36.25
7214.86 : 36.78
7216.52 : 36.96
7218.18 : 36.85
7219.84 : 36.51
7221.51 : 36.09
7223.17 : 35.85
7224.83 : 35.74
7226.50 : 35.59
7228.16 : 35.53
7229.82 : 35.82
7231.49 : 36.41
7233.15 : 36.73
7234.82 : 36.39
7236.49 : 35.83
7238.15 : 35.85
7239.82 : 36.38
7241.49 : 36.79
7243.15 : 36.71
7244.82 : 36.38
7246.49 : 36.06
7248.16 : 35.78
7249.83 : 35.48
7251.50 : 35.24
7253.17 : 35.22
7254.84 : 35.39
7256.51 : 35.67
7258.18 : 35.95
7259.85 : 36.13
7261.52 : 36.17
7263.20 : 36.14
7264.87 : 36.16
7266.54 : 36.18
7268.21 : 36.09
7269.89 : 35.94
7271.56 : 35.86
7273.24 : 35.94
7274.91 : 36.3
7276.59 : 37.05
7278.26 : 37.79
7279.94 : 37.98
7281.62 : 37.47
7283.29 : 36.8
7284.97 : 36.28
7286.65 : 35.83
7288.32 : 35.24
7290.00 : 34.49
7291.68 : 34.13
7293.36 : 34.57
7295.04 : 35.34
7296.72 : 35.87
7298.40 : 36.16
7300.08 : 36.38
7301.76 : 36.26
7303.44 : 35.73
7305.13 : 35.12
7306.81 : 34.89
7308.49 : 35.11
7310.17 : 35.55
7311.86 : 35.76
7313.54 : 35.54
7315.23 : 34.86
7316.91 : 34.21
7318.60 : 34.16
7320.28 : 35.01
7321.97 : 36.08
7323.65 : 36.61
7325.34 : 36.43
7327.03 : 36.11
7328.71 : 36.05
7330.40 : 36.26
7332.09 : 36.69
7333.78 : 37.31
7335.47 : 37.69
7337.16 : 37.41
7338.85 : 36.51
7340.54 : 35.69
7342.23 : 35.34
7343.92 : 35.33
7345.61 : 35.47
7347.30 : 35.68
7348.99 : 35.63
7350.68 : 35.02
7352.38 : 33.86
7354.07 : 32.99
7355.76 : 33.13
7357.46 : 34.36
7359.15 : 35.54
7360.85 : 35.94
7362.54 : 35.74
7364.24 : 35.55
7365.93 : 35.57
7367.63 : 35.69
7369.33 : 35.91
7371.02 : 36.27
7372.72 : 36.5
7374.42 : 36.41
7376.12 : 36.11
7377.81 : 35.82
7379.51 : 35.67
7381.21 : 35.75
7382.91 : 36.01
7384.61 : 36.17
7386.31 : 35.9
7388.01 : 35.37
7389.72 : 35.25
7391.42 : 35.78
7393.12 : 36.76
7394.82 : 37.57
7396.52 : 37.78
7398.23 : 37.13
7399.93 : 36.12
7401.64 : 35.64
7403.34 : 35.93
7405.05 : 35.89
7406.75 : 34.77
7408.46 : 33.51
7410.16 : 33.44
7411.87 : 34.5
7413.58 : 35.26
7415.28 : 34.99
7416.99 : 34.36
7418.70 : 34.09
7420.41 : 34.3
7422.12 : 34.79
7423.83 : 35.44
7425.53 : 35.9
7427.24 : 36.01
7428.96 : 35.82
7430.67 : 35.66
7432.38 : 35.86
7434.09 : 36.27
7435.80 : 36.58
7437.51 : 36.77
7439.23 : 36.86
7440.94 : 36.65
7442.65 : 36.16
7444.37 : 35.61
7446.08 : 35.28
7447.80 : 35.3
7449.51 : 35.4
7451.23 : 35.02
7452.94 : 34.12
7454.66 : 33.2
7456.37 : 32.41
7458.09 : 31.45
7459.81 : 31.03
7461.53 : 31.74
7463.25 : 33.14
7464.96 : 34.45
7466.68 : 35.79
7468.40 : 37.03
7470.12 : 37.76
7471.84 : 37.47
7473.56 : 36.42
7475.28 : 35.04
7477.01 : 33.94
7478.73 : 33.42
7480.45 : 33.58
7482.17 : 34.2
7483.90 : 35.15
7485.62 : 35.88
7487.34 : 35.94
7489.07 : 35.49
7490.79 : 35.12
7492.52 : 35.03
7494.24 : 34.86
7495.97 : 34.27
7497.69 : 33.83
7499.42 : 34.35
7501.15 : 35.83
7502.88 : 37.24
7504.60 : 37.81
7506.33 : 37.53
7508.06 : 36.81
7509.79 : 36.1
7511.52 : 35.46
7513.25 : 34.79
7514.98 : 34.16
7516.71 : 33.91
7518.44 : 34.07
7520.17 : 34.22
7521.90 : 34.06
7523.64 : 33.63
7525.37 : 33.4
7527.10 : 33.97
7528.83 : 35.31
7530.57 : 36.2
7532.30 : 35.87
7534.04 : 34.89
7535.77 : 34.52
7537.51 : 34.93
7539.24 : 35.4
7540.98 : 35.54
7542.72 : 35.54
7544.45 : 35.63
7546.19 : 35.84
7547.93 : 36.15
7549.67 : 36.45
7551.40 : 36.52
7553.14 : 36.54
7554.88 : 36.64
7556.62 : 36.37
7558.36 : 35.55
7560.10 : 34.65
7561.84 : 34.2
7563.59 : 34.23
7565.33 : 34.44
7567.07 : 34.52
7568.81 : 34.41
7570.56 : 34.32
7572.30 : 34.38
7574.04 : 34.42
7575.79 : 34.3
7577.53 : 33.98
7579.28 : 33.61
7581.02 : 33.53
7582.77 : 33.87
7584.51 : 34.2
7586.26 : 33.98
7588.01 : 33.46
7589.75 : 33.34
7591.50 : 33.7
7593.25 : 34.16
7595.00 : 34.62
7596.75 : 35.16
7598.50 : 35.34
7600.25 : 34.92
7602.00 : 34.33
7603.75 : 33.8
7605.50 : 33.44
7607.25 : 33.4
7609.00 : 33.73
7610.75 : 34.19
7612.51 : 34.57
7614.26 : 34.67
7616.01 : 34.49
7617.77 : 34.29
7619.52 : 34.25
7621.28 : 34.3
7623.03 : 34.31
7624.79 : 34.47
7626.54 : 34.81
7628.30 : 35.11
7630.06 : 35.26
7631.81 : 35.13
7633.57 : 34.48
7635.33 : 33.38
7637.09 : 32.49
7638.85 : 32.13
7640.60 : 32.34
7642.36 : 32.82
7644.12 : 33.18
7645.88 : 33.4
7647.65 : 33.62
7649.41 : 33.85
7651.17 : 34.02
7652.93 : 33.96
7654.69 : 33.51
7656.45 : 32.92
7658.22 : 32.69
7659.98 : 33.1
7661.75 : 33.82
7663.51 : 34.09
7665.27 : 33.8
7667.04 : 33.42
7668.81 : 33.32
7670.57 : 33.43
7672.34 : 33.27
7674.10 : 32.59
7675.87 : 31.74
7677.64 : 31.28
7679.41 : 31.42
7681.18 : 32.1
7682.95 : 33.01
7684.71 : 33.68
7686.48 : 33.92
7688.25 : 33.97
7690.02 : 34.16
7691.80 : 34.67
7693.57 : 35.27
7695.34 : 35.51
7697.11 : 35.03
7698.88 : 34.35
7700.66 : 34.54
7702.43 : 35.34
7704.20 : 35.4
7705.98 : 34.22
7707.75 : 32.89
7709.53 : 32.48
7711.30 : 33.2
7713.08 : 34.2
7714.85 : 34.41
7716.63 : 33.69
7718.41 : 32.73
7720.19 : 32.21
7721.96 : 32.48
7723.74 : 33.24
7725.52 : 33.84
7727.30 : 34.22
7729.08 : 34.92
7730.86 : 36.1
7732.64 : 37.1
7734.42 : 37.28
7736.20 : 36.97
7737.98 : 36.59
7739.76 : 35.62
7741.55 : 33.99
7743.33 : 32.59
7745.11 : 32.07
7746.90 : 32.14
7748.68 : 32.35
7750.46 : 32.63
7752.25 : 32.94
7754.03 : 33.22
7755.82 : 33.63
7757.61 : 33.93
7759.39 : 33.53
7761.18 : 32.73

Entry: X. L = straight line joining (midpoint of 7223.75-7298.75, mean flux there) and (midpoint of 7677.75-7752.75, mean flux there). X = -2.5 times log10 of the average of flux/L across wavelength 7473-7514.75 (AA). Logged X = -0.01 mag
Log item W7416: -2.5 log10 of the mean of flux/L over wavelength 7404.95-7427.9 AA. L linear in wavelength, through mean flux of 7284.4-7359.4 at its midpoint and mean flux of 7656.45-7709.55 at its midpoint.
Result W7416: 0.01 mag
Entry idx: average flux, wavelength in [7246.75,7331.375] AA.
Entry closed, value 35.8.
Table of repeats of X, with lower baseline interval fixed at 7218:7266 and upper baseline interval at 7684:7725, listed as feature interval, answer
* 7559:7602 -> 0.01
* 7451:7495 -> 0.01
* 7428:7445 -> -0.03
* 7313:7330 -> 0.00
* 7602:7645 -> 0.01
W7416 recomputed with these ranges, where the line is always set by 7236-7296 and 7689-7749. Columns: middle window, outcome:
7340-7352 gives 0.01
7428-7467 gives 0.02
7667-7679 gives 0.06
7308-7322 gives 0.02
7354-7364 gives 0.03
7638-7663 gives 0.04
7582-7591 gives 0.03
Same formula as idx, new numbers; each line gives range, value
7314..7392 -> 35.7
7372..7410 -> 35.9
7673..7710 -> 33.7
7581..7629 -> 34.2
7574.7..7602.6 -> 34.2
